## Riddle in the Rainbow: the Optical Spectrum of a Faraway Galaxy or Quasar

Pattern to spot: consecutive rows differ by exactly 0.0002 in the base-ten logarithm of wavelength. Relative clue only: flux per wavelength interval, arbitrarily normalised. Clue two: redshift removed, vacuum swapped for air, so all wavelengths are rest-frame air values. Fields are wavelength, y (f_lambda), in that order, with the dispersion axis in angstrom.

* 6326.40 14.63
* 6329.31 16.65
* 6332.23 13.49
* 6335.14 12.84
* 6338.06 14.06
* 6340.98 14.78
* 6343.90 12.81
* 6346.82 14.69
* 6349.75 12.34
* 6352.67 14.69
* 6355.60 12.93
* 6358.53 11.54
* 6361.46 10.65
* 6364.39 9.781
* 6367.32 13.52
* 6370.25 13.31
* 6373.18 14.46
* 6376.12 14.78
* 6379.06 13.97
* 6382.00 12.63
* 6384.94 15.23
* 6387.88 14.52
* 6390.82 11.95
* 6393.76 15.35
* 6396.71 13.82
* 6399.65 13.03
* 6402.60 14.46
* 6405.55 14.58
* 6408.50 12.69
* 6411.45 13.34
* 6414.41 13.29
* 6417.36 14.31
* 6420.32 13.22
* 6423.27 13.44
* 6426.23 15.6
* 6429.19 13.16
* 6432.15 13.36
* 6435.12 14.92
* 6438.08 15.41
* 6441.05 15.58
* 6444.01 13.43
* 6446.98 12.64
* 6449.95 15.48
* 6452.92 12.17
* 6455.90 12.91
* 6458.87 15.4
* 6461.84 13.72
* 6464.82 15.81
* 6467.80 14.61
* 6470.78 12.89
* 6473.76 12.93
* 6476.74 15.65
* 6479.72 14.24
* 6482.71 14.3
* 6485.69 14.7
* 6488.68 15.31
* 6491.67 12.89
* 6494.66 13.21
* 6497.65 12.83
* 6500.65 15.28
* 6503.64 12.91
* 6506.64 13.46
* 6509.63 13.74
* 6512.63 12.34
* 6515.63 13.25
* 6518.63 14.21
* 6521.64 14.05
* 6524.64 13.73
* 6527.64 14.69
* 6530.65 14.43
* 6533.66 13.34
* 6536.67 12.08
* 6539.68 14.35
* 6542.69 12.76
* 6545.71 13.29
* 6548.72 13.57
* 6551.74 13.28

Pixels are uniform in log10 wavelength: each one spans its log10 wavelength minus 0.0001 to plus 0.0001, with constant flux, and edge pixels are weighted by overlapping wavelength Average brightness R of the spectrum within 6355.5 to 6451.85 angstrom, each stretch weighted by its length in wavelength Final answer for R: 13.7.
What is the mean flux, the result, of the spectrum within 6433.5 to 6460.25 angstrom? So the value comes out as 14.2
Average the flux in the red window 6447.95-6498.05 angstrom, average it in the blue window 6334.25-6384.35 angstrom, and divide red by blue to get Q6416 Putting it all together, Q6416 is 1.1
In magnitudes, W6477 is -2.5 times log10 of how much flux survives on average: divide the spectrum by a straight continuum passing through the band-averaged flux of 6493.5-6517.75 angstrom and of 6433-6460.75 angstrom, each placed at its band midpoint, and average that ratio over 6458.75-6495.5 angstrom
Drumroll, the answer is -0.04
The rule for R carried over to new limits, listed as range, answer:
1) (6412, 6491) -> 14.1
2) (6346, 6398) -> 13.3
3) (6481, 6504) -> 14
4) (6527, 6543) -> 13.6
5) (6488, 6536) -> 13.7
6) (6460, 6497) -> 14.2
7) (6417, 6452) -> 14.2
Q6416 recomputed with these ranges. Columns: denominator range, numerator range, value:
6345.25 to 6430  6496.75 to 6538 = 1.01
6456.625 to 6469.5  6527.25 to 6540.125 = 0.93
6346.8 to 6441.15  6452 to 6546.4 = 1.01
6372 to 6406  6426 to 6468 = 1.01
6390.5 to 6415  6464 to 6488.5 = 1.05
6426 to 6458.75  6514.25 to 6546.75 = 0.97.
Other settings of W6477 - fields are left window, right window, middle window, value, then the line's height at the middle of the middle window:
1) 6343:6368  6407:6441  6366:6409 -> -0.06 mag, 13.2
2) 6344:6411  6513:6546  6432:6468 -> -0.06 mag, 13.5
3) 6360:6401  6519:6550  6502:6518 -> 0.03 mag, 13.6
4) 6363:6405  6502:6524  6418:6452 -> -0.05 mag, 13.6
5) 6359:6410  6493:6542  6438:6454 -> -0.04 mag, 13.5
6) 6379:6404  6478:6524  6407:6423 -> 0.04 mag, 13.9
